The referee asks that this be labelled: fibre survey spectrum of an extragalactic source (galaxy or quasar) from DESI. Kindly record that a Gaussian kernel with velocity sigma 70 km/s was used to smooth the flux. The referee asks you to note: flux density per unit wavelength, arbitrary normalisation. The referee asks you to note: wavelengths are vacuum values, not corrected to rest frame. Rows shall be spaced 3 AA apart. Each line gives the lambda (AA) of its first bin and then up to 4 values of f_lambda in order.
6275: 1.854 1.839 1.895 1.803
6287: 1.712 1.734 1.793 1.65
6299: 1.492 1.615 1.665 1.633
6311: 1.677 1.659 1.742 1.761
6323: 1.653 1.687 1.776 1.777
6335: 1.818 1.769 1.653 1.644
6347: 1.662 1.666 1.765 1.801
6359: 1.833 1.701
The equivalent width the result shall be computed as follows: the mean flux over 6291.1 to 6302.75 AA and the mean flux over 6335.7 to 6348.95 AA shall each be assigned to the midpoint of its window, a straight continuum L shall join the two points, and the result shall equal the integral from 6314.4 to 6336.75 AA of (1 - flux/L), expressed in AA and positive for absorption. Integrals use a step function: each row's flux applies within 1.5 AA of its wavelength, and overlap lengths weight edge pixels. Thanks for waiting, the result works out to -0.9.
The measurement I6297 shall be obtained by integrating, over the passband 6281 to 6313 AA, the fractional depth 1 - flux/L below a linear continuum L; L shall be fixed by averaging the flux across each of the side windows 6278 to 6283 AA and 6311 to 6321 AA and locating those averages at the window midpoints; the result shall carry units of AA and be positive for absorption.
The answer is 1.95 AA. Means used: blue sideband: 1.87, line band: 1.69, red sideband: 1.71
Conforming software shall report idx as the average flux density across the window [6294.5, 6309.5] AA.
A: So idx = 1.61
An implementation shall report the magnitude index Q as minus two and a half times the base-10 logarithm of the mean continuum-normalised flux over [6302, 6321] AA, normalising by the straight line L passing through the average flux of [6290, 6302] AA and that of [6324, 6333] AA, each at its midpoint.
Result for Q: 0.01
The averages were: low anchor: 1.65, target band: 1.68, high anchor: 1.74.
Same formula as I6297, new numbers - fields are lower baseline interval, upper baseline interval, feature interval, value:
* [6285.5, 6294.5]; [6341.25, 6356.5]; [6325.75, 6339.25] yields -0.49 AA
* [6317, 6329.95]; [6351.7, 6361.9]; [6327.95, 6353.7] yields 0.45 AA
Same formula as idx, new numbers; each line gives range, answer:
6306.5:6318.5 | 1.68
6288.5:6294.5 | 1.76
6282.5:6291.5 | 1.75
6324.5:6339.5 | 1.77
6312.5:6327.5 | 1.7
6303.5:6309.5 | 1.65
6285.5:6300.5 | 1.68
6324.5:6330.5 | 1.73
